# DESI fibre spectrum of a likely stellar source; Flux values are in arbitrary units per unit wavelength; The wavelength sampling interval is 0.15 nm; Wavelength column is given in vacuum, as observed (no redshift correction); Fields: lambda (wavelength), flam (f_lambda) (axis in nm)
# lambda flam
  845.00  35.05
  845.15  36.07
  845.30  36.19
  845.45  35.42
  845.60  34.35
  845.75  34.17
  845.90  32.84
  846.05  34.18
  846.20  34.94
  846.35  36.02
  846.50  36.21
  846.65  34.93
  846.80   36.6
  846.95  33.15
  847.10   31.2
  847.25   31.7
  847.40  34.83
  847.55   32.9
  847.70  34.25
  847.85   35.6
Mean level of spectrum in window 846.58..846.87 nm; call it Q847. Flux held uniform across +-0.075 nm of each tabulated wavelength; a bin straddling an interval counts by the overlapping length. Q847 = 35.8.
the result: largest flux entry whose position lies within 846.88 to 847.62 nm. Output 34.83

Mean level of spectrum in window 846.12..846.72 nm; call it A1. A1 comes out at 35.5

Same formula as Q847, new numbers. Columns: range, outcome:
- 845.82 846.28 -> 34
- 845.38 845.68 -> 34.9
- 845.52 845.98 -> 33.8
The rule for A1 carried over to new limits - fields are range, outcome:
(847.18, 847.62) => 33.2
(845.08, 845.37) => 36.1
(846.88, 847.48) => 32.7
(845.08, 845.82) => 35.2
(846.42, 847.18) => 34.4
